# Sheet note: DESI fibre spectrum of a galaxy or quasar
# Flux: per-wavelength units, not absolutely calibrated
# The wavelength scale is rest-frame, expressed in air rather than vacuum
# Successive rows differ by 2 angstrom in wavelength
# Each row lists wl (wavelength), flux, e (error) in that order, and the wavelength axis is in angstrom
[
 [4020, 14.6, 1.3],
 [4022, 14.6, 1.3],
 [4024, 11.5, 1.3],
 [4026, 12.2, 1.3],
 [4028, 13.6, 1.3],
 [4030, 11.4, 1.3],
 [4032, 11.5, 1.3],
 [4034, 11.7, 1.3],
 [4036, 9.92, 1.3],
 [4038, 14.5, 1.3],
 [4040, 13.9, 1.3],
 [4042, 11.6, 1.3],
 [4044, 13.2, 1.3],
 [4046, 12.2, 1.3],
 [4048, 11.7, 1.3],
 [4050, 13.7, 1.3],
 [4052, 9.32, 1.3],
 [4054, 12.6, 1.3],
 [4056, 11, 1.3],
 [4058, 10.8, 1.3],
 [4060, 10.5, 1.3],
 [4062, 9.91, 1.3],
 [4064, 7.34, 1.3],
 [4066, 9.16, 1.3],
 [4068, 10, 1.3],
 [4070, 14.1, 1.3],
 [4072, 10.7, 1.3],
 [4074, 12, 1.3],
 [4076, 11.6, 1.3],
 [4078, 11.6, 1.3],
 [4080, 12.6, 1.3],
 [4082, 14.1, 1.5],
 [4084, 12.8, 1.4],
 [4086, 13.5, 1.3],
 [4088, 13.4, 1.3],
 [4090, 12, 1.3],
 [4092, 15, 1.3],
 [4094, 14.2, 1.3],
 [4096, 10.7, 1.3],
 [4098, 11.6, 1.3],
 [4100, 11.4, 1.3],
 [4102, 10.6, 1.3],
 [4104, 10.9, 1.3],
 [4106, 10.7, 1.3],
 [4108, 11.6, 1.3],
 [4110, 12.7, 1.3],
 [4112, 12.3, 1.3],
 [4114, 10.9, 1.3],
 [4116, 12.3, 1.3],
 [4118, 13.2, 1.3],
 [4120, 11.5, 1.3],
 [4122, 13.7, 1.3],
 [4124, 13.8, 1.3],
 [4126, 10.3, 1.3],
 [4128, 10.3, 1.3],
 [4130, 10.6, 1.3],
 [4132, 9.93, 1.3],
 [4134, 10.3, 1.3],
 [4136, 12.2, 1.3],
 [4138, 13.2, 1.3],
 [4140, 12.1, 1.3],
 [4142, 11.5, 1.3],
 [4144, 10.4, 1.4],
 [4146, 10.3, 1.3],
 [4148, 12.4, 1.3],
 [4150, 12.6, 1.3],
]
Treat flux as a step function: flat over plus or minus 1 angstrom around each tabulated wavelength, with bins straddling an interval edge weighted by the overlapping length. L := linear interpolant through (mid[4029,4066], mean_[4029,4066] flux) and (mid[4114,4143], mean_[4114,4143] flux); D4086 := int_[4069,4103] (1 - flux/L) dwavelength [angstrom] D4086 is -2.60 angstrom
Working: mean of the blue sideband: 11.4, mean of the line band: 12.5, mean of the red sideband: 11.8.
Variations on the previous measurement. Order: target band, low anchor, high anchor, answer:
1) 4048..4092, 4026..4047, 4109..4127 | 2.4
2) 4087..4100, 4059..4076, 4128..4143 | -2.2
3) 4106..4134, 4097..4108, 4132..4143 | -0.8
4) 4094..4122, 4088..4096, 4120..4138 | 1.7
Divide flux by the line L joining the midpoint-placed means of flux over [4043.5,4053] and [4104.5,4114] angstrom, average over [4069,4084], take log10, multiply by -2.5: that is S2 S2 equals -0.05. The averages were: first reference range 12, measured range 12.4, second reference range 11.7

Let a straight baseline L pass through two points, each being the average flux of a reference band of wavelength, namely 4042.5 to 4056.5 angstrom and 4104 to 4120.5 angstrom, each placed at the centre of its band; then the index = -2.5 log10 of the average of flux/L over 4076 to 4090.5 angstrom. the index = -0.08 mag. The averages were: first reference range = 12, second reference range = 11.9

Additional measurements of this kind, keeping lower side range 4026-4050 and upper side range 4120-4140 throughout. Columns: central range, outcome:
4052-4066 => 0.19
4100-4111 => 0.05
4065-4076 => 0.08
